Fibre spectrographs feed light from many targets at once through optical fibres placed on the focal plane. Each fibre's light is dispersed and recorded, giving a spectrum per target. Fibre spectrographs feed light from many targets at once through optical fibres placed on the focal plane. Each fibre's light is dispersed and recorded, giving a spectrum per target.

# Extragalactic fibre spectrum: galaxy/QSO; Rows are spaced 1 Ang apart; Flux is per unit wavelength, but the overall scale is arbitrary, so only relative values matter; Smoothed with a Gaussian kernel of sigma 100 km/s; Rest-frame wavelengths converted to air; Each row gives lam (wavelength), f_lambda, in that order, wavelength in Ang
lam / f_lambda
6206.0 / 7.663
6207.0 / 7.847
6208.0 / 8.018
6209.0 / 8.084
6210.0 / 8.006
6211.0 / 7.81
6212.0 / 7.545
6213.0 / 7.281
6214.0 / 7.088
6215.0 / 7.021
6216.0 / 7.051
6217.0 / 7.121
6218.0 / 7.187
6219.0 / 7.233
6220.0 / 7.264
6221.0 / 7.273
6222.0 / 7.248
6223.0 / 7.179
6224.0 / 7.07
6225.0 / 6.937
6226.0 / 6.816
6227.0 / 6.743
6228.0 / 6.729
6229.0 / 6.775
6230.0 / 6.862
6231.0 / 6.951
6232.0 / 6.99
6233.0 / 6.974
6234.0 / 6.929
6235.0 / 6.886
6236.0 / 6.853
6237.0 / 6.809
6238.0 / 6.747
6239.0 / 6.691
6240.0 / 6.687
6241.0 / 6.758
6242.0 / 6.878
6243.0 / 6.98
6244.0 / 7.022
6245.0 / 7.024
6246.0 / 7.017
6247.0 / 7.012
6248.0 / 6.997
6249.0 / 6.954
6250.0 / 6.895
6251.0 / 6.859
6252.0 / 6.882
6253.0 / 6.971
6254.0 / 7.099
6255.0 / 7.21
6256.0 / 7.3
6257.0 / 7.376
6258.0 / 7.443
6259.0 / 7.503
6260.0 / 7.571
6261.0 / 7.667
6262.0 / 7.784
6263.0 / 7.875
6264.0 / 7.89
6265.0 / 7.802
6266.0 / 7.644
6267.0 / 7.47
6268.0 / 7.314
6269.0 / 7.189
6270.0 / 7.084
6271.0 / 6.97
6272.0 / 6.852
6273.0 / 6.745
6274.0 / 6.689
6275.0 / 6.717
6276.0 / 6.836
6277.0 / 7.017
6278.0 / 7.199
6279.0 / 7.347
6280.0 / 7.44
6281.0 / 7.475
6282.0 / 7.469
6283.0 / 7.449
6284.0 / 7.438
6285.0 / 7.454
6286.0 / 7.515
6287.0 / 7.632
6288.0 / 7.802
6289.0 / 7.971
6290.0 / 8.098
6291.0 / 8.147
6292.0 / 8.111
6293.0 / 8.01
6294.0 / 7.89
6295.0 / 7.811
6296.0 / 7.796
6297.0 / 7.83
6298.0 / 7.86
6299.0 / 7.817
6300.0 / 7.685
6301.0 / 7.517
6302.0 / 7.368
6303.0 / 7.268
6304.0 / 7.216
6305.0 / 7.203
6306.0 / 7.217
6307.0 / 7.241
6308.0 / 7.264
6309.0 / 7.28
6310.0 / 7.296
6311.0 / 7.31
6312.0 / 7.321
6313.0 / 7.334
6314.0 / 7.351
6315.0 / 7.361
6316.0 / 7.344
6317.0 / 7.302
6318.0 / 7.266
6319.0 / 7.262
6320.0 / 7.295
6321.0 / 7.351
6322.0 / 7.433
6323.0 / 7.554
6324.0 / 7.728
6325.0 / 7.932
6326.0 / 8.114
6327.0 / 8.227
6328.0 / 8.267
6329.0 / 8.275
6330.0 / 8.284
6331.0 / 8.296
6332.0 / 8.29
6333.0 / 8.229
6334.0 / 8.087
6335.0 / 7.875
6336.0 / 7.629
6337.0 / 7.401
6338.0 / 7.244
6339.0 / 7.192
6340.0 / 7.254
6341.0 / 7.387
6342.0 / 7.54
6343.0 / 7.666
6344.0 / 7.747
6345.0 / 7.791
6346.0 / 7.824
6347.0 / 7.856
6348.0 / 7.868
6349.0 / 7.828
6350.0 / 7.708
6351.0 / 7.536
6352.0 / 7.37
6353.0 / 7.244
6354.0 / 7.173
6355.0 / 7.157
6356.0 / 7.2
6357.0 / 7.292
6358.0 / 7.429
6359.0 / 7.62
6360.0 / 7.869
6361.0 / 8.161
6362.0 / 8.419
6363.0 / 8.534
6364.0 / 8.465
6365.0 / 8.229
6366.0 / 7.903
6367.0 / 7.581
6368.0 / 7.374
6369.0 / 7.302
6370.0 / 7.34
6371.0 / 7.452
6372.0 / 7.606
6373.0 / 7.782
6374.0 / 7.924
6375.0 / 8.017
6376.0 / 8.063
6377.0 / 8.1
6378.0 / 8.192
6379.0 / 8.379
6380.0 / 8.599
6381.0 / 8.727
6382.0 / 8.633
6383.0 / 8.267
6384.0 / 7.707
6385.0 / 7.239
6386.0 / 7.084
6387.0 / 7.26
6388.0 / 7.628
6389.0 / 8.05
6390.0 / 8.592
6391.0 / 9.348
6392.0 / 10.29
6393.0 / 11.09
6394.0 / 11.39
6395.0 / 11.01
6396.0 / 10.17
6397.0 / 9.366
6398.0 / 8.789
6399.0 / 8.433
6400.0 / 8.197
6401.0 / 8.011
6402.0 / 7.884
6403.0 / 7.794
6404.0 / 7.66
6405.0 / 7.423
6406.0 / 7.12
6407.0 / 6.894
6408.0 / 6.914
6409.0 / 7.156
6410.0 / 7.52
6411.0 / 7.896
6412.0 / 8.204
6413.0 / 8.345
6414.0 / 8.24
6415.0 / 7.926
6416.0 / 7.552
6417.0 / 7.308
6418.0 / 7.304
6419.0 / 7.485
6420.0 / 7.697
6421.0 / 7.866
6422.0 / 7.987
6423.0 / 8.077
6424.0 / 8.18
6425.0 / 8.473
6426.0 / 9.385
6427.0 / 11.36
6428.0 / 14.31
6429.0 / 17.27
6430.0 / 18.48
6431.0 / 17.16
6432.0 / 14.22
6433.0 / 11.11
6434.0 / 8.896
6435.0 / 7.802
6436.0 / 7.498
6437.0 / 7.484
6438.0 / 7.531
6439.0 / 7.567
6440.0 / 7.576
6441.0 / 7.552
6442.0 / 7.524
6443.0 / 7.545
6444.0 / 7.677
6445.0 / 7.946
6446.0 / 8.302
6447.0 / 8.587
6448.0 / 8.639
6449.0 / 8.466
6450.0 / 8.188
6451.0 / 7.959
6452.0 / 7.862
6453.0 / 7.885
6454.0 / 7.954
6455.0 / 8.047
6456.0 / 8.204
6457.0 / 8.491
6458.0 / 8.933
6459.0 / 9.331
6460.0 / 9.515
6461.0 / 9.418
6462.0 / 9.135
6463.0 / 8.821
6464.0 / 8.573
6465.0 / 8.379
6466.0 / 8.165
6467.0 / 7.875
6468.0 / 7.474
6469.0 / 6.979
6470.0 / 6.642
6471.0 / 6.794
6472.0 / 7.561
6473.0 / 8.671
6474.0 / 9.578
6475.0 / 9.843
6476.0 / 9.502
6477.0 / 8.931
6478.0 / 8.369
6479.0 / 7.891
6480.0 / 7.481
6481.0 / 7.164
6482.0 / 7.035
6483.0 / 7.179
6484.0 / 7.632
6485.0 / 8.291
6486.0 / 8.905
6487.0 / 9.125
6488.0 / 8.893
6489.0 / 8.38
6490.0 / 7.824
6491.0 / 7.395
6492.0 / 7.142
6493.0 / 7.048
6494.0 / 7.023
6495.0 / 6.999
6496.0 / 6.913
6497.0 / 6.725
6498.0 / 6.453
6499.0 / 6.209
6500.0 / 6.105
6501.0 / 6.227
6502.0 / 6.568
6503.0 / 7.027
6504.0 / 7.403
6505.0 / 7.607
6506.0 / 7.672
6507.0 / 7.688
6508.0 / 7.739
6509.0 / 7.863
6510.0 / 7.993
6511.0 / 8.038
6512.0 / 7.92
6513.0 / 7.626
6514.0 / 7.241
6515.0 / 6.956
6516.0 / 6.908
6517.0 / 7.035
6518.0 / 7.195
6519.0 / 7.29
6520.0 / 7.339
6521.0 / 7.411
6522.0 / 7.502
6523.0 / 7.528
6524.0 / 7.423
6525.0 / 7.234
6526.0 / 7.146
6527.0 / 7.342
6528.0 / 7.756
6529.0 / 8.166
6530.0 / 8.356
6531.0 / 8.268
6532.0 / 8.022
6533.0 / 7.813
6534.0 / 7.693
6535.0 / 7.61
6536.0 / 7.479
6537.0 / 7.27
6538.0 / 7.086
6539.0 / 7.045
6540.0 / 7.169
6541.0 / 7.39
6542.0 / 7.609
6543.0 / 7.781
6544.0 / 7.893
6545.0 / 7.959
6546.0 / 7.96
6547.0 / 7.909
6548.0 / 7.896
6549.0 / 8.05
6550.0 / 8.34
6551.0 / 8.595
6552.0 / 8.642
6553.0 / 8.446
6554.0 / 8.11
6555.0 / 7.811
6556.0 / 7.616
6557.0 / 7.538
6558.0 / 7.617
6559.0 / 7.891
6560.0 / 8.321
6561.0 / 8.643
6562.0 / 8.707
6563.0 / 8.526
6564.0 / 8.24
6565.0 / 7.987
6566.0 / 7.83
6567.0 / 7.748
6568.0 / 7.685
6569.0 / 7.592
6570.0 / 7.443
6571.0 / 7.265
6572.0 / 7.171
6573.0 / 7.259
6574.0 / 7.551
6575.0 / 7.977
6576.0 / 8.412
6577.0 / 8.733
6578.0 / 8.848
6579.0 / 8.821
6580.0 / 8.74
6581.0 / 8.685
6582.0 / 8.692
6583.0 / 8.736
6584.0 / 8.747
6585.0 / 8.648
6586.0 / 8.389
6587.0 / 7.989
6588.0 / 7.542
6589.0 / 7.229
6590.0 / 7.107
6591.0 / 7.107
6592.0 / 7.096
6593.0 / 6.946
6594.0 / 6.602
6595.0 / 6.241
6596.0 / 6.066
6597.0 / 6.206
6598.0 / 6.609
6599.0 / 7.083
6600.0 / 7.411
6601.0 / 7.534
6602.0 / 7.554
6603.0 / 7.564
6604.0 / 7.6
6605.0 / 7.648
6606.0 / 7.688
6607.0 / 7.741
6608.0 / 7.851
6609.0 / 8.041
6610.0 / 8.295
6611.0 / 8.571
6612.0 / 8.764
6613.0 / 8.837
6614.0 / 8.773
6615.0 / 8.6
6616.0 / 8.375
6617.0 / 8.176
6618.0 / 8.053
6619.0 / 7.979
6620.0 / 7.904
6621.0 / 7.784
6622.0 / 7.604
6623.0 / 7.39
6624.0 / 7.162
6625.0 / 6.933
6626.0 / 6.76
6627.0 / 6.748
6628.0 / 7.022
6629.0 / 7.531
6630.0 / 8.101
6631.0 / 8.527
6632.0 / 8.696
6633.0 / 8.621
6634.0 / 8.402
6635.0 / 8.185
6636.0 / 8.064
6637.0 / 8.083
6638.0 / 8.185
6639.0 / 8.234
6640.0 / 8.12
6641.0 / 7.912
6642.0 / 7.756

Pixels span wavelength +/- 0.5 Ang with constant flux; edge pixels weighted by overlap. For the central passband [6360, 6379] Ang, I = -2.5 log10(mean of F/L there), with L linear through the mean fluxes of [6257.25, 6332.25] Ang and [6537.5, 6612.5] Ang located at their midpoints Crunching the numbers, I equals -0.04 mag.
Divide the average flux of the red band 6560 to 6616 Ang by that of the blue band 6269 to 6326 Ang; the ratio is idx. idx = 1.06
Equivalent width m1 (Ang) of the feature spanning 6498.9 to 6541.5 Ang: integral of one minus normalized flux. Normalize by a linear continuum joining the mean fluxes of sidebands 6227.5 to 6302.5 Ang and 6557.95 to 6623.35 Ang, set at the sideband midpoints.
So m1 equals 1.8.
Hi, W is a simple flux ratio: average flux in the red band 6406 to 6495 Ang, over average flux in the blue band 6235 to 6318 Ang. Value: 1.17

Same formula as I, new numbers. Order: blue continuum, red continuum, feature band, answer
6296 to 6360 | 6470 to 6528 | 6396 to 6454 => -0.16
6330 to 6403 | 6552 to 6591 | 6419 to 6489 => -0.10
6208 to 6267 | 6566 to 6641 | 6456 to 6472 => -0.10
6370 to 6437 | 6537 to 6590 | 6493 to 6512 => 0.17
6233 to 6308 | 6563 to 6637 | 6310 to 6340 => -0.04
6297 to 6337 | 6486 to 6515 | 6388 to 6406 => -0.19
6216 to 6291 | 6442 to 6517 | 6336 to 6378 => -0.03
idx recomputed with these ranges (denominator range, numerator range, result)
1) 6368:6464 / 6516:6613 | 0.89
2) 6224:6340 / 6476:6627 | 1.05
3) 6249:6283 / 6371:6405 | 1.17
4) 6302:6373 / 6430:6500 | 1.09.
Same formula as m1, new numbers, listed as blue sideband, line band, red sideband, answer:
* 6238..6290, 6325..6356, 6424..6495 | 0.4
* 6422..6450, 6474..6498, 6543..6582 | 3.1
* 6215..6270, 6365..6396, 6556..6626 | -4.0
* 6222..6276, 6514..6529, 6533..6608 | 0.7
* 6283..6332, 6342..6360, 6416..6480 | 1.0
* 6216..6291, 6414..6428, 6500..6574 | -1.8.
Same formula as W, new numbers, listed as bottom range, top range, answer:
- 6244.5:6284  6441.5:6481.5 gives 1.14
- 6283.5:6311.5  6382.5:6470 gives 1.15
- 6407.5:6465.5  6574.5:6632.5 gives 0.88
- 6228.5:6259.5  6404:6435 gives 1.35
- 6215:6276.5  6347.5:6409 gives 1.14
